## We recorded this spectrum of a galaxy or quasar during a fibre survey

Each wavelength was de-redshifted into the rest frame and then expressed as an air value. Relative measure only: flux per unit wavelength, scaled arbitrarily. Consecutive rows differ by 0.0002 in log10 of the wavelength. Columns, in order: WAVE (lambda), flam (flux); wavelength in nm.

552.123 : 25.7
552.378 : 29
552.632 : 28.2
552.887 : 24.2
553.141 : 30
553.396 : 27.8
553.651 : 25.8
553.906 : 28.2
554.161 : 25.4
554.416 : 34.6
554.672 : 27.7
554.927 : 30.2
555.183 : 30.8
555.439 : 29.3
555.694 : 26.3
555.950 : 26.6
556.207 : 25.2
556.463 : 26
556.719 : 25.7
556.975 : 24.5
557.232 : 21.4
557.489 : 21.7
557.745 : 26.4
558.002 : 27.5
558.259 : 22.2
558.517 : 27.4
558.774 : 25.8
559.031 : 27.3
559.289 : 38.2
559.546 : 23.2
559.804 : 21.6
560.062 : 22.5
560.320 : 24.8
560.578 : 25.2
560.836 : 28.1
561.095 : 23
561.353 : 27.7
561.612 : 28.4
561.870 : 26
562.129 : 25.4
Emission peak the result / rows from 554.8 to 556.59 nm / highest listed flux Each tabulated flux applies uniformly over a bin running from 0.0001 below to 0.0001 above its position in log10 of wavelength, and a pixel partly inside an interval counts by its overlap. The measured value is 30.8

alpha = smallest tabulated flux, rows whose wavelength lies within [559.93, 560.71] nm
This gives 22.5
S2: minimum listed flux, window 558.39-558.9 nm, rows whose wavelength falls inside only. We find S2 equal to 25.8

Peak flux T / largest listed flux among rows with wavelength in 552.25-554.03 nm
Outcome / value 30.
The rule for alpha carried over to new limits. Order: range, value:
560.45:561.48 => 23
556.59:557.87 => 21.4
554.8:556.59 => 25.2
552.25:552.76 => 28.2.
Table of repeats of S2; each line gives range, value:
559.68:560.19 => 21.6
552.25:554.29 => 24.2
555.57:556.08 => 26.3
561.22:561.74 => 27.7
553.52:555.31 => 25.4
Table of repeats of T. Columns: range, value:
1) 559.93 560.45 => 24.8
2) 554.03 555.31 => 34.6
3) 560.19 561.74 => 28.4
